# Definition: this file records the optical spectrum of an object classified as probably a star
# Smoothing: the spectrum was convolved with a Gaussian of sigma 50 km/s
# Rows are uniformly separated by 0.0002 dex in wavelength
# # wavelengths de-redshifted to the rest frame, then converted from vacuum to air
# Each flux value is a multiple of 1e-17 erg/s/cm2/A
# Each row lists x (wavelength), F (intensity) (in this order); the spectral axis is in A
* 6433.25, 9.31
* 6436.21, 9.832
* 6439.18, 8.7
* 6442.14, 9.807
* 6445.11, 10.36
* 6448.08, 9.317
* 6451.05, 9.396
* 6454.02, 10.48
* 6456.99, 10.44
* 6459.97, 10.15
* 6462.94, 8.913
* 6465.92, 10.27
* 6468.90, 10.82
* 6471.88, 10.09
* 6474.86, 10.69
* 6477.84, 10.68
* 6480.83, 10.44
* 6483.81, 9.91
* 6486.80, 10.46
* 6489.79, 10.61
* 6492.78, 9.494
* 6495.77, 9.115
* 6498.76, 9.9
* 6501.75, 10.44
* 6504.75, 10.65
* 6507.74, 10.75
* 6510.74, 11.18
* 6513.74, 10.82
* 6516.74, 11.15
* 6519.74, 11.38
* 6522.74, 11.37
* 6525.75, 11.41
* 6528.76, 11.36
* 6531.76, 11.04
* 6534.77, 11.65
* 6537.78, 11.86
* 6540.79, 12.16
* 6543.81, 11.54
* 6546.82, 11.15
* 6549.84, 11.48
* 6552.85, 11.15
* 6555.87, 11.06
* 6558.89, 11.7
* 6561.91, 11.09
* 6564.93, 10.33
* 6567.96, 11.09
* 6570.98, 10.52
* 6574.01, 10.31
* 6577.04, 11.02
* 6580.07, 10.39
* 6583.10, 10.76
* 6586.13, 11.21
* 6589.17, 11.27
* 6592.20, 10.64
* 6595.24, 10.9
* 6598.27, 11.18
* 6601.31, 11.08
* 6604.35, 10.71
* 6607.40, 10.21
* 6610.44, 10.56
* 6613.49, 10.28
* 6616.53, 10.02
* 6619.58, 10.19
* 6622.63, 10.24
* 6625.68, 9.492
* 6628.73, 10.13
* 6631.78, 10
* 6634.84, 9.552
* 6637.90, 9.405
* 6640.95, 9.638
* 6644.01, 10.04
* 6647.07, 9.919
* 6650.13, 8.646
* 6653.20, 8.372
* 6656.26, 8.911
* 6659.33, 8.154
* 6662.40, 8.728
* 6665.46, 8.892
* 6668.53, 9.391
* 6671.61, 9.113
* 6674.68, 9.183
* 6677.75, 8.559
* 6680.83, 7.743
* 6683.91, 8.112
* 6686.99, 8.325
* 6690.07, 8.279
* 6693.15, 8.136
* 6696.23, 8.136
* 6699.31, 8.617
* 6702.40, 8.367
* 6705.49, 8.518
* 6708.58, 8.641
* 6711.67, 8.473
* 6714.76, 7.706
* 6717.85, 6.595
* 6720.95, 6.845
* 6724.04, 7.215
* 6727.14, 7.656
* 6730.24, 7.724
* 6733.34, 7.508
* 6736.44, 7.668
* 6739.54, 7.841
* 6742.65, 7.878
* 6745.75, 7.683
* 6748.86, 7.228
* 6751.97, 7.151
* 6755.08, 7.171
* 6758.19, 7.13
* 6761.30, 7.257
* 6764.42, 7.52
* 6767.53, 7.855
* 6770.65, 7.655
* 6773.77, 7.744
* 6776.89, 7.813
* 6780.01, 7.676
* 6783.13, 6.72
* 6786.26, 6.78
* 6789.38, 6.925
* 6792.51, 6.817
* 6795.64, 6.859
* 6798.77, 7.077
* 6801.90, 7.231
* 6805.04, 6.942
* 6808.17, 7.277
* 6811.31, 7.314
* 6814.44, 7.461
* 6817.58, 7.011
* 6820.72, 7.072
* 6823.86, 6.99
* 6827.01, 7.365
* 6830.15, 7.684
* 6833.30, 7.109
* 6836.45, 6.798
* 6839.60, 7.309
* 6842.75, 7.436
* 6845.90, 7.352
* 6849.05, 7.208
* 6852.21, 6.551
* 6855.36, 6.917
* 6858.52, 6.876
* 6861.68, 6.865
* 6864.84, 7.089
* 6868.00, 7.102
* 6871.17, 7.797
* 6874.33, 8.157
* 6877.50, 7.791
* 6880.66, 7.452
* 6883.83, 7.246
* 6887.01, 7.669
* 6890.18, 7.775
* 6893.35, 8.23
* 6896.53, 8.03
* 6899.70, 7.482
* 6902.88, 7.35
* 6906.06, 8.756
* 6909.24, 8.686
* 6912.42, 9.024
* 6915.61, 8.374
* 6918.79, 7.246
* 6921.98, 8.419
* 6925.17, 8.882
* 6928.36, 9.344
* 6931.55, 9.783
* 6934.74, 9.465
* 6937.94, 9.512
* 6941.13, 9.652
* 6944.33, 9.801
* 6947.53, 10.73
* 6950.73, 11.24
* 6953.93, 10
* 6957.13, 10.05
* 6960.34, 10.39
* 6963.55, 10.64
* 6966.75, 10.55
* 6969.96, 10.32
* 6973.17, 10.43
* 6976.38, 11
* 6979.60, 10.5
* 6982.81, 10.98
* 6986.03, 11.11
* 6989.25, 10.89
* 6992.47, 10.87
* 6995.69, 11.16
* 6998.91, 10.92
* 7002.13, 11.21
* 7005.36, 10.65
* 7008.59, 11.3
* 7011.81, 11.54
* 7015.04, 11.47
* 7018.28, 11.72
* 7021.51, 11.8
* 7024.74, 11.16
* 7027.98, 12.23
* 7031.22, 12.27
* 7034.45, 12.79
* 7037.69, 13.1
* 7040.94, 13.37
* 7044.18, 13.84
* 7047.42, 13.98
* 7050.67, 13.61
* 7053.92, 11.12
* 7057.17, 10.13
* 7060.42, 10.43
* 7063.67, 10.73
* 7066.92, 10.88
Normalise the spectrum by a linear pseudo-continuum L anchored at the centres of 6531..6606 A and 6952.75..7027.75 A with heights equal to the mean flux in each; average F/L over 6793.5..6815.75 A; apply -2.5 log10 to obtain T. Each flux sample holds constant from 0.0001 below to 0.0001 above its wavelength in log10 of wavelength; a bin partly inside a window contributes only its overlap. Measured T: 0.467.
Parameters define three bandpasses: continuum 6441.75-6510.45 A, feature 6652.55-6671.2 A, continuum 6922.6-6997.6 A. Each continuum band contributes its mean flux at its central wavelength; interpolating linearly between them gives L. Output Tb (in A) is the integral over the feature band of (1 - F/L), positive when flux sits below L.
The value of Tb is 2.6 A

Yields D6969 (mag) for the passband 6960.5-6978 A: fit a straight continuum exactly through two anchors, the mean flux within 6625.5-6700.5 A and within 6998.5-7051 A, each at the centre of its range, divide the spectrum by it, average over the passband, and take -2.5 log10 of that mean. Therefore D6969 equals 0.11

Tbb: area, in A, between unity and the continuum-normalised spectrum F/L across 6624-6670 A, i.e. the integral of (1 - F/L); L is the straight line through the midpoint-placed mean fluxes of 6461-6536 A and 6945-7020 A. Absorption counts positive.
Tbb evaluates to 5.9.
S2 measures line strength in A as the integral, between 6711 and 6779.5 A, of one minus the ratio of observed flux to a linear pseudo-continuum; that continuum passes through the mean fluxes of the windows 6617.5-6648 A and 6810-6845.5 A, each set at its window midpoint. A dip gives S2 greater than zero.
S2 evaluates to 6.8 A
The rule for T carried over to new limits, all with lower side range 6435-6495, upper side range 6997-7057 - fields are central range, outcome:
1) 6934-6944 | 0.22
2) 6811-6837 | 0.49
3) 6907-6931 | 0.33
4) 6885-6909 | 0.41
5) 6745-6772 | 0.44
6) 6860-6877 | 0.47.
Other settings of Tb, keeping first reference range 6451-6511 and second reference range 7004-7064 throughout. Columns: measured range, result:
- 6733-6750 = 5.24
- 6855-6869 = 5.48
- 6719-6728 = 3.13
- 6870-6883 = 4.22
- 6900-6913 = 3.67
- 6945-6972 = 2.96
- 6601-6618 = 0.33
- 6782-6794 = 4.71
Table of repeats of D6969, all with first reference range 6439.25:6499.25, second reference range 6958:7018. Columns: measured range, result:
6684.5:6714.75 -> 0.24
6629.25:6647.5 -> 0.06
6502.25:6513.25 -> -0.07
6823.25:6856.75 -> 0.43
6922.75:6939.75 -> 0.16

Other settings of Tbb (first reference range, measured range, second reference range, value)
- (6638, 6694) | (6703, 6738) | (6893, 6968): 4.7 A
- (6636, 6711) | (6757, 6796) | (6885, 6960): 6.7 A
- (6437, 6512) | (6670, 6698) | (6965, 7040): 5.8 A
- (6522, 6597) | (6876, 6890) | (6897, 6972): 3.0 A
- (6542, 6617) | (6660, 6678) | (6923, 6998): 3.0 A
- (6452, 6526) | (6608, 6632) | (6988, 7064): 1.4 A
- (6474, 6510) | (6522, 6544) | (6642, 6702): -3.6 A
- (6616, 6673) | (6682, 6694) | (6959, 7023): 1.7 A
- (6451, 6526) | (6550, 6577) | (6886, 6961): -2.0 A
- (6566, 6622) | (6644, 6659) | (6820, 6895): 1.4 A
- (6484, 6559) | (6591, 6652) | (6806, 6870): -2.3 A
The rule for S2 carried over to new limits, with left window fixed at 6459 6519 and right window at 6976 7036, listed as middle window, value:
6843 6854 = 3.95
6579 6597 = -0.58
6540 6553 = -1.29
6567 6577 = -0.16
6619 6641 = 1.64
